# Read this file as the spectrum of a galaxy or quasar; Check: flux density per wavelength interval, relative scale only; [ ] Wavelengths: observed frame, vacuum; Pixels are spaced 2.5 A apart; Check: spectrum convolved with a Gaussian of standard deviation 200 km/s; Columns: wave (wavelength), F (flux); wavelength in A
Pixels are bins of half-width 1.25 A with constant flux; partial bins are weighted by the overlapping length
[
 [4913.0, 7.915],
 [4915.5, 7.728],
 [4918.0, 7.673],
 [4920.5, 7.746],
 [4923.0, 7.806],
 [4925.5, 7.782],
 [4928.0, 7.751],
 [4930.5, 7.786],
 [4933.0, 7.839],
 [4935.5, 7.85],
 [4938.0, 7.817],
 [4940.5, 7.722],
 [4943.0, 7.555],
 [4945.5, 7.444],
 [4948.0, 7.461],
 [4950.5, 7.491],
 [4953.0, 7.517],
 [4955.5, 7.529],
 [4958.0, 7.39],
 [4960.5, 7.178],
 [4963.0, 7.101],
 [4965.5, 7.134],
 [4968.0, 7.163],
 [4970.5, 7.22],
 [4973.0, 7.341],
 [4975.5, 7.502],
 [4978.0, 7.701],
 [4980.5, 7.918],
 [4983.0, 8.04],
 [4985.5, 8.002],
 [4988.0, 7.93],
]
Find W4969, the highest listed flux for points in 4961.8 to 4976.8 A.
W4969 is 7.502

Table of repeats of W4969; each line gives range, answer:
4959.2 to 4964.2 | 7.178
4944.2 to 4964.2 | 7.529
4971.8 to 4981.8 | 7.918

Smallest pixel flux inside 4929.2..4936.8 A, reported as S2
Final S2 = 7.786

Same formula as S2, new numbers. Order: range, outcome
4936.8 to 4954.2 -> 7.444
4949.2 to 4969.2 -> 7.101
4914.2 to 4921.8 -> 7.673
